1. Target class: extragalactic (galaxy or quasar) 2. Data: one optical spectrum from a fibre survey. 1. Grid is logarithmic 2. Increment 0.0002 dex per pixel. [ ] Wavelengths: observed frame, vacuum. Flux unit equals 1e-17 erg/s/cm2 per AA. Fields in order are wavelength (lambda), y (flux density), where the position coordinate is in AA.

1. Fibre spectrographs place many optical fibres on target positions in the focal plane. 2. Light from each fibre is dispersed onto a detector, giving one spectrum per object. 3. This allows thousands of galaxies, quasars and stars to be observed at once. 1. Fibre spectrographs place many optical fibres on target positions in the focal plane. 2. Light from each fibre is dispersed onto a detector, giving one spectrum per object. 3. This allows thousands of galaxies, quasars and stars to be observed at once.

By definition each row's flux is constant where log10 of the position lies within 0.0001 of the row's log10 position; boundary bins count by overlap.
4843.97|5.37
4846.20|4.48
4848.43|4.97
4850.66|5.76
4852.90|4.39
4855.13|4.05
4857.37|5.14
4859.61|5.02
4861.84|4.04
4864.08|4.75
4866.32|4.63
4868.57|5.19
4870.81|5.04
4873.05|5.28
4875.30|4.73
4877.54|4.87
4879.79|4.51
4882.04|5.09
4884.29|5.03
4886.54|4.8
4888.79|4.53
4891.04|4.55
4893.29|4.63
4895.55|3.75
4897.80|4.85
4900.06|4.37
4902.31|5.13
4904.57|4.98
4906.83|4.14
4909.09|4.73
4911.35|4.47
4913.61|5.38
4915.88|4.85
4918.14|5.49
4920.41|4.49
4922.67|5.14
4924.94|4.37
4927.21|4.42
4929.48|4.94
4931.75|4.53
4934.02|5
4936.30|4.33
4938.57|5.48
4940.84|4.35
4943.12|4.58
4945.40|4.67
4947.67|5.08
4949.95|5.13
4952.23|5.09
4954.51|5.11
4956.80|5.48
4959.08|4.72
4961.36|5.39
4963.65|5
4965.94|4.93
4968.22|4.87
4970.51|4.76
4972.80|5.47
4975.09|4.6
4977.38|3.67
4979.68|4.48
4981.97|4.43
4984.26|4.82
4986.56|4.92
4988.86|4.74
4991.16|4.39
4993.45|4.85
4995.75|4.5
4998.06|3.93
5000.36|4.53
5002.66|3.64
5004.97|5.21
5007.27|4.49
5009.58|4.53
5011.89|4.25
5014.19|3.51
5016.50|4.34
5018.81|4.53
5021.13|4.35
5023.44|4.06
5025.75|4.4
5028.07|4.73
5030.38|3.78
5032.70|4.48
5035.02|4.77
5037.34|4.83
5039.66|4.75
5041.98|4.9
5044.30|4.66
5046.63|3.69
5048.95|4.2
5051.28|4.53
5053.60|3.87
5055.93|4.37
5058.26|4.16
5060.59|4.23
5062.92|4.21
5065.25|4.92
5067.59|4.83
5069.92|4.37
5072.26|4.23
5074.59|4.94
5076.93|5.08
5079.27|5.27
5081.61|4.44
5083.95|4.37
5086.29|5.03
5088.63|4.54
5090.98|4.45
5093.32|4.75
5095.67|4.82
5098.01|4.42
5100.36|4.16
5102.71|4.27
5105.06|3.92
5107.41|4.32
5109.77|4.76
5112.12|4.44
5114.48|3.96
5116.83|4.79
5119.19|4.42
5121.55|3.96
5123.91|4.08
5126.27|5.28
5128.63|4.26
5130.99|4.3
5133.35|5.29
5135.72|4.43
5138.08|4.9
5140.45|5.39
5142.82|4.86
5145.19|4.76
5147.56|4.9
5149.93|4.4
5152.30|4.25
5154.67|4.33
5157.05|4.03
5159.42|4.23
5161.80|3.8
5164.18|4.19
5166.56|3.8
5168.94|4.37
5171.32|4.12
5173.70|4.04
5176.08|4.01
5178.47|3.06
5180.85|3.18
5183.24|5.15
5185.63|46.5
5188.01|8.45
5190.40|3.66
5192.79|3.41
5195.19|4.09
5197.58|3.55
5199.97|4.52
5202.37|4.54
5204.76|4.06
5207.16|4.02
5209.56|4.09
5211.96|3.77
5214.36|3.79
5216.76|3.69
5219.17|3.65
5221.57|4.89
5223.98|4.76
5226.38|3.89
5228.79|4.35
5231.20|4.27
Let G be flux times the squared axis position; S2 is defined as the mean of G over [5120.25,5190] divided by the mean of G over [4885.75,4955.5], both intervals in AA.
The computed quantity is 1.37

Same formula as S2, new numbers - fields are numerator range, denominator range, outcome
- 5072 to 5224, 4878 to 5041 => 1.17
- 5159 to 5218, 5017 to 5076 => 1.40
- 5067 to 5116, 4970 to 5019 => 1.05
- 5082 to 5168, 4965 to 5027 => 1.05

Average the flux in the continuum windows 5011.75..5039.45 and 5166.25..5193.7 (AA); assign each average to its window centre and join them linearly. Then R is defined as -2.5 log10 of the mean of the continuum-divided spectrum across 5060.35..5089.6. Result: 0.18 mag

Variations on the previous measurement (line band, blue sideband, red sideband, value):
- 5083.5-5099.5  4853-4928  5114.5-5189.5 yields 0.202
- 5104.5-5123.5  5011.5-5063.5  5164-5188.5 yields 0.458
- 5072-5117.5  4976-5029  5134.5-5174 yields -0.035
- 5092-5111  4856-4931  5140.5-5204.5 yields 0.257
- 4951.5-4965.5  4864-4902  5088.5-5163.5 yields -0.101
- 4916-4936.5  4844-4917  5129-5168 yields -0.012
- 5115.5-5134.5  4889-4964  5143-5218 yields 0.187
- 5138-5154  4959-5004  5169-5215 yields 0.254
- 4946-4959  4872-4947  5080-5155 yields -0.093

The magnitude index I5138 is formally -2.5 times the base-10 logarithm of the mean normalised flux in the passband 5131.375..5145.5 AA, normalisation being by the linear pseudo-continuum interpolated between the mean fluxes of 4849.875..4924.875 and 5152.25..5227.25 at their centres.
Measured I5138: 0.10 mag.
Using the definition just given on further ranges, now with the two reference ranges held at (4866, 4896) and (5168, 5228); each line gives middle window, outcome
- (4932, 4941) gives 0.04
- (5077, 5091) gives 0.16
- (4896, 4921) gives 0.02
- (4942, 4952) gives 0.03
